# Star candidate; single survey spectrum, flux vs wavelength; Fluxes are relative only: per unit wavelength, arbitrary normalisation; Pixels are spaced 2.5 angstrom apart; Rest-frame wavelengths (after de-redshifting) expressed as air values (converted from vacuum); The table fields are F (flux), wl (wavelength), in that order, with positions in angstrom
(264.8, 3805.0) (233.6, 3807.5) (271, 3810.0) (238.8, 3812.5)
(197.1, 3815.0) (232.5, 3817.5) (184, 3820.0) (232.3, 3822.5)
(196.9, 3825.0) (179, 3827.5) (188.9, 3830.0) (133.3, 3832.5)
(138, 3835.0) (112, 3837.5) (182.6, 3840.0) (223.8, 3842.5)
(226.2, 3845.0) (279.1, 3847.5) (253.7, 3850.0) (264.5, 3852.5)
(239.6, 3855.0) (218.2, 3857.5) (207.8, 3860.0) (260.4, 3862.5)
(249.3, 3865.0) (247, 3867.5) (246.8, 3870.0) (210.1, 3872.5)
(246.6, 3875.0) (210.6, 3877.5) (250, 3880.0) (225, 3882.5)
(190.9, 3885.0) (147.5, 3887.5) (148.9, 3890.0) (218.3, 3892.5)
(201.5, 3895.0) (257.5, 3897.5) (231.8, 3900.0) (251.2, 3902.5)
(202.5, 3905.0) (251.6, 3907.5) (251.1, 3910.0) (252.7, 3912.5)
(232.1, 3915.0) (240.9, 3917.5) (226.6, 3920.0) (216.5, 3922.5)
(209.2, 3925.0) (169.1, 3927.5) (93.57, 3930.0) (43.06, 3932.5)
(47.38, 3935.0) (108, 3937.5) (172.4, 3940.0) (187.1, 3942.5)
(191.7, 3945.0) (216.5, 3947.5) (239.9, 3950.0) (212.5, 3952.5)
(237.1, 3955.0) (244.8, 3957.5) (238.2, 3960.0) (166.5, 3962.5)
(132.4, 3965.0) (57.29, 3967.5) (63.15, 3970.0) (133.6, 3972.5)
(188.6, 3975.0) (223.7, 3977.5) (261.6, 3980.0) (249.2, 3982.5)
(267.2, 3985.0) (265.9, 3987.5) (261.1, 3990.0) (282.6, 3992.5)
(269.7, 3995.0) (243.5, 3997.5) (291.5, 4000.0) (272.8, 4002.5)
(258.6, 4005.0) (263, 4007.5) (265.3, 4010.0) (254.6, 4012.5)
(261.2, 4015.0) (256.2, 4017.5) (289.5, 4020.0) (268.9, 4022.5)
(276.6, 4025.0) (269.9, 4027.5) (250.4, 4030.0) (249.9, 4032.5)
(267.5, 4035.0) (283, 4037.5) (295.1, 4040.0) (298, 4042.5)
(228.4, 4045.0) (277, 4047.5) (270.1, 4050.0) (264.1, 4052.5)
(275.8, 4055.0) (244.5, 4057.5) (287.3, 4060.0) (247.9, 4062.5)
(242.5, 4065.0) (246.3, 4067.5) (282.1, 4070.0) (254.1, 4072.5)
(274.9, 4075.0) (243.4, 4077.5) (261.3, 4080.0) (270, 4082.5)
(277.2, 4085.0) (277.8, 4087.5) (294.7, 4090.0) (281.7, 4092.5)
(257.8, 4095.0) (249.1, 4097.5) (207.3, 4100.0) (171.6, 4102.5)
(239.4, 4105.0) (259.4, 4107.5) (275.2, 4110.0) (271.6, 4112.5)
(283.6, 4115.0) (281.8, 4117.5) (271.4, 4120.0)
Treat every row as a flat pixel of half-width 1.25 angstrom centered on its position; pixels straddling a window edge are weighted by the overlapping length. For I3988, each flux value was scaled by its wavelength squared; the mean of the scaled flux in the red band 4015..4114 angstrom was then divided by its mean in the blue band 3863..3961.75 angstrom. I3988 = 1.38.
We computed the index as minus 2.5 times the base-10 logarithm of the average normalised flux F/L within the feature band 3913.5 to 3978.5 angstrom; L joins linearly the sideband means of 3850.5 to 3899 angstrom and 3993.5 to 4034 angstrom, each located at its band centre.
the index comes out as 0.38 mag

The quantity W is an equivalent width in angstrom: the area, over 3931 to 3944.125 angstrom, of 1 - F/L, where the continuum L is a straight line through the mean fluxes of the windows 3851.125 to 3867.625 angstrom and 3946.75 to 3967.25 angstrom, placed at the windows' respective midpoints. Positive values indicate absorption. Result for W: 6.0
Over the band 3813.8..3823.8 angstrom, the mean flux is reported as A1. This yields 211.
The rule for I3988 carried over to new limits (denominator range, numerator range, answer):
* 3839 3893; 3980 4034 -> 1.27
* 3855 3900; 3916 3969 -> 0.81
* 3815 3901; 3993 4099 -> 1.38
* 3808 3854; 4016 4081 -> 1.43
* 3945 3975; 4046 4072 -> 1.56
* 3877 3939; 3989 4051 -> 1.46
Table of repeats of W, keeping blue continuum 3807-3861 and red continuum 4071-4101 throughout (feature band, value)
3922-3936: 6.3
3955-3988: 6.6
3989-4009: -1.9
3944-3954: 0.8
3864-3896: 0.7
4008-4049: -2.8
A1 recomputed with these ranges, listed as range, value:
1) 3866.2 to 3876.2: 238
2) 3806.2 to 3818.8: 235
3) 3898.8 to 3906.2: 229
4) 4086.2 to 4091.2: 286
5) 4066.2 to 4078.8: 260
